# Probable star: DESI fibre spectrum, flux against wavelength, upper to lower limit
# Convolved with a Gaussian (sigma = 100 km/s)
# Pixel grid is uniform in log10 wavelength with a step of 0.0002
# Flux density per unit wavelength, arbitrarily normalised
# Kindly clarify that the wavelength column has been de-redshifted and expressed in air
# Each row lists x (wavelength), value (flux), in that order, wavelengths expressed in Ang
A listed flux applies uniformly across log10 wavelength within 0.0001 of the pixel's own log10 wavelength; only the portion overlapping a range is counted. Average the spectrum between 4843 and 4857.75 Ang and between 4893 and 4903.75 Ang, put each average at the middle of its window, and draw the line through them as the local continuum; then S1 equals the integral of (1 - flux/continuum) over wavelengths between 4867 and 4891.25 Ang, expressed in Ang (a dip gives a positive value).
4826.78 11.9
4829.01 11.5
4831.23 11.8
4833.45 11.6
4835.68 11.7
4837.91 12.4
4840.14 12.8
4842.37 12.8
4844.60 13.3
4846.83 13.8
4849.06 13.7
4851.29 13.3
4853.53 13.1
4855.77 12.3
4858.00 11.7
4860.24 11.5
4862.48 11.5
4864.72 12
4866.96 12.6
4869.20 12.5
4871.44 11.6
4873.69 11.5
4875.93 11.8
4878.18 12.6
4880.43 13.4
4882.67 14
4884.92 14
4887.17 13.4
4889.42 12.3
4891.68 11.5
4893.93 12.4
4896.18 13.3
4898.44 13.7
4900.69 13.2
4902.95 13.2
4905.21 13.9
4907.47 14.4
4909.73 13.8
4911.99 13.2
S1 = 0.91 Ang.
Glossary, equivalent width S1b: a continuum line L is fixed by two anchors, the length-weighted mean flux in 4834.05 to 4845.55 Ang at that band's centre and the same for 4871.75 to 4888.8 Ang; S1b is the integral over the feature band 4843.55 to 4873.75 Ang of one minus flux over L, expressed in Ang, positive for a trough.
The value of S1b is 0.5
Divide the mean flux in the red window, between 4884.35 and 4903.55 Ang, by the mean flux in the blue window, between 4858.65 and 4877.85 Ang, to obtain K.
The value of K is 1.09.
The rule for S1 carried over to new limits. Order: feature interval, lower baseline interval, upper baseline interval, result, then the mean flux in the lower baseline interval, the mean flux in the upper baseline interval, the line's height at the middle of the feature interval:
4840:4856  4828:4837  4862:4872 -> -1.8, 11.7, 12.1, 11.9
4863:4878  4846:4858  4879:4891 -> 1.4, 13.1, 13.3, 13.2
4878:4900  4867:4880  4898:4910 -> -0.3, 12.1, 13.7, 12.9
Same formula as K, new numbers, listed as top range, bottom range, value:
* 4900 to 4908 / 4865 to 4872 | 1.11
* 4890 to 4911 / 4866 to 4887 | 1.04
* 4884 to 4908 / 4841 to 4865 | 1.04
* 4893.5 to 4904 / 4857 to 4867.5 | 1.12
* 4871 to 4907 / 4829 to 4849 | 1.03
